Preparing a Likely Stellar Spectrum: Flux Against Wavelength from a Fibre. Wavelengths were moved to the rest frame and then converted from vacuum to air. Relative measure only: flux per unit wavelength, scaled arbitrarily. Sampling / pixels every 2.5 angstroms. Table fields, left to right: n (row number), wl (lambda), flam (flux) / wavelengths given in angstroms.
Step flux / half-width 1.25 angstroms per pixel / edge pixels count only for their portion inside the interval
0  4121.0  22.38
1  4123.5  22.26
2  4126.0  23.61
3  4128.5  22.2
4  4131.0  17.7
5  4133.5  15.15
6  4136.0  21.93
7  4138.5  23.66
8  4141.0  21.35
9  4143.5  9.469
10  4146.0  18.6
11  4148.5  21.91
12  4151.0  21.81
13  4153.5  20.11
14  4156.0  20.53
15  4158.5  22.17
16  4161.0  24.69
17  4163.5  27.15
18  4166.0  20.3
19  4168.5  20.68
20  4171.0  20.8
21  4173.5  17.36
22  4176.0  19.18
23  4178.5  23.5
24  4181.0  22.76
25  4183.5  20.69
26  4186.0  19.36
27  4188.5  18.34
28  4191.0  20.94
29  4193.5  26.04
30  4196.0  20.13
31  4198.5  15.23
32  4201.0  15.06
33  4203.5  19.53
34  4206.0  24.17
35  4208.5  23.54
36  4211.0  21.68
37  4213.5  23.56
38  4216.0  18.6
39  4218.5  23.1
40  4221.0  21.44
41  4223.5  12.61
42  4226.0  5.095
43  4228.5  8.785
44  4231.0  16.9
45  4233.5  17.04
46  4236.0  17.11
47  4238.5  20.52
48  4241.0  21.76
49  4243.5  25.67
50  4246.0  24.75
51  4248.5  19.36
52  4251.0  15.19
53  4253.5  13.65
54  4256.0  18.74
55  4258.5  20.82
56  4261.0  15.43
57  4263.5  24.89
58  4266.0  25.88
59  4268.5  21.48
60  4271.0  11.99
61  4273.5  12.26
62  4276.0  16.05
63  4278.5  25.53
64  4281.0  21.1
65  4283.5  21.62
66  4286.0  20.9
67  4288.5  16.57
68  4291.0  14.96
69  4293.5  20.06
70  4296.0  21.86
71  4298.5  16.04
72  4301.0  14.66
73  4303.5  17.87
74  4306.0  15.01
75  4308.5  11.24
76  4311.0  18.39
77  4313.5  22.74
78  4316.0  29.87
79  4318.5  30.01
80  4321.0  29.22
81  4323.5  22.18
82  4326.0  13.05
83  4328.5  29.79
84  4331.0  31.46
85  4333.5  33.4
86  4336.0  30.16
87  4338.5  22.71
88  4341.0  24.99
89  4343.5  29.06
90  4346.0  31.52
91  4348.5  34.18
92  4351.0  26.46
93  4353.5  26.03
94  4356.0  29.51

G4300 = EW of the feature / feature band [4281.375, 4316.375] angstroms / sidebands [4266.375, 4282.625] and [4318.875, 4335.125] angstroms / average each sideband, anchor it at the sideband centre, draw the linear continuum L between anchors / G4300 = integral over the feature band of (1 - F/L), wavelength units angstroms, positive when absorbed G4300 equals 6.0 angstroms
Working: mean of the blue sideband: 18.6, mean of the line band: 18.5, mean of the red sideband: 26.8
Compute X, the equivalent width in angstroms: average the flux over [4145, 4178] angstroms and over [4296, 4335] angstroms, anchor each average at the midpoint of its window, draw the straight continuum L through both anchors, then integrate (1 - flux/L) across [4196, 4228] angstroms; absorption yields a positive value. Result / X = 4.66 angstroms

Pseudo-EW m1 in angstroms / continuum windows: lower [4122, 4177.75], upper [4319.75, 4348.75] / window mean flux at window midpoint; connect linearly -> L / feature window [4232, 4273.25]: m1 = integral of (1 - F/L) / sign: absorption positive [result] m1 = 8.4 angstroms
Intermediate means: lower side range 20.6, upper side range 27.4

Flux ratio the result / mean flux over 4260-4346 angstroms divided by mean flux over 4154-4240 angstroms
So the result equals 1.10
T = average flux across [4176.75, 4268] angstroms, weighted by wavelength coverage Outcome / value 19.5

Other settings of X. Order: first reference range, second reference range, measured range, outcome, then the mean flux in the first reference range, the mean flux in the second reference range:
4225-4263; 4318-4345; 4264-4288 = 1.4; 17.6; 26.9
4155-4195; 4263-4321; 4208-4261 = 5.7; 21.5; 19.7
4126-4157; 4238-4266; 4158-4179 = -1.9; 19.7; 20.3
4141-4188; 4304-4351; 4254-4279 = 4.9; 20.6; 25.4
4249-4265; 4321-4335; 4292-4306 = 3.2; 18.3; 26.3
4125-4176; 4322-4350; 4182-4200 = 1.6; 20.5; 27.5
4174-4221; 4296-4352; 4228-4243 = 2.7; 20.8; 24.2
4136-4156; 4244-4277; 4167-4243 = -0.1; 19.8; 18.7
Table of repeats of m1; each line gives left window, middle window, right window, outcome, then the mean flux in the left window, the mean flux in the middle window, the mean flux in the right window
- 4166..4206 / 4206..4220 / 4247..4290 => -1.8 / 20.1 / 22.3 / 18.9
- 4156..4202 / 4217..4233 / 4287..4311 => 3.7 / 20.8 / 14.8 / 16.6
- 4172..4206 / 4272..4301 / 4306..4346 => 6.2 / 20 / 18.6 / 25.1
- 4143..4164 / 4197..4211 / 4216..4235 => -2.3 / 20.9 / 19.7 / 15.3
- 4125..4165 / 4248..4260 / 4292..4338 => 2.5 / 20.7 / 17.4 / 22.6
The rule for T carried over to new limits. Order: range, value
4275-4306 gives 18.8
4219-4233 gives 13.7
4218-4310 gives 18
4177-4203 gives 20.2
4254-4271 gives 20.2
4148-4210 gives 21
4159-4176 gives 21.7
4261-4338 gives 21.3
